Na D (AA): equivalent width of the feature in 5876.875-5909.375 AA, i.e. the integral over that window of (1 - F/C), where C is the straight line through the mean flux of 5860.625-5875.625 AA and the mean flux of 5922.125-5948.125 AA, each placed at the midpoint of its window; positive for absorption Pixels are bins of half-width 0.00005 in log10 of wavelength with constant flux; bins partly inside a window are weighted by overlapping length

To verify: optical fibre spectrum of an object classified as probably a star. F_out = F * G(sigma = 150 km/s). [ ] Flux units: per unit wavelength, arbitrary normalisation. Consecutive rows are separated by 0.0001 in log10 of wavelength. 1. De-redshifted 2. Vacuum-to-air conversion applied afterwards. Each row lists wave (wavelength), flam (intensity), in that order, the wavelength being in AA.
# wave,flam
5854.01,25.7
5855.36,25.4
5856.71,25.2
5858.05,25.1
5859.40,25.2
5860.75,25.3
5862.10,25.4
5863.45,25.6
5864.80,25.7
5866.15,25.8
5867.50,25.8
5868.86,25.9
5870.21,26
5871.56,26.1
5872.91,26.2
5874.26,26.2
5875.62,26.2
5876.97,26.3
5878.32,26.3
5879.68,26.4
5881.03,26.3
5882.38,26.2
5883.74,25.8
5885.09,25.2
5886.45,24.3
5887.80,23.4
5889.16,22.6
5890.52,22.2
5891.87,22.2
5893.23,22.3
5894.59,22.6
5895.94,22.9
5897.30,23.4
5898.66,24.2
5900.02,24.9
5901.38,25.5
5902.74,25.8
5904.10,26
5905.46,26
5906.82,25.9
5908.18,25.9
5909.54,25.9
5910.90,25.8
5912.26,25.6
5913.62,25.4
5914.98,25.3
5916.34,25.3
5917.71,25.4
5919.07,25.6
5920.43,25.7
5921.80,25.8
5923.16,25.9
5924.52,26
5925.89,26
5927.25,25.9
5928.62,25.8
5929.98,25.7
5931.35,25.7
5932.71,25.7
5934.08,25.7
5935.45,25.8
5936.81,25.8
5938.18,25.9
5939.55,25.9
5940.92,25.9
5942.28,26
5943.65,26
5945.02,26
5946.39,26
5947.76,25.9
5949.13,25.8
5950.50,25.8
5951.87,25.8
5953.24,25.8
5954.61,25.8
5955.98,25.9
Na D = 1.5 AA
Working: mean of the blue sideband 25.8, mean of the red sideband 25.9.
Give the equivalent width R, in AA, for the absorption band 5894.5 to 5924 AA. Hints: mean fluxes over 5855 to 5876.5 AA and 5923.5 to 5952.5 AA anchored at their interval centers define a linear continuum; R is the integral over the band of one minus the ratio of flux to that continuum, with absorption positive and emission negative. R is 0.6 AA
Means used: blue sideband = 25.7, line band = 25.3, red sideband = 25.9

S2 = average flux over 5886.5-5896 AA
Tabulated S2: 22.7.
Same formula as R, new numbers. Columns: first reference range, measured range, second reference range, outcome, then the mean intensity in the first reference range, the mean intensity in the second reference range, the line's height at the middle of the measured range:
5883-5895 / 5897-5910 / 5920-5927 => -0.50 AA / 23.4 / 25.9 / 24.5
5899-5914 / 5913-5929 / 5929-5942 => 0.04 AA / 25.7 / 25.8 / 25.7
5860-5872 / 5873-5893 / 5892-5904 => -0.12 AA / 25.7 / 24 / 24.8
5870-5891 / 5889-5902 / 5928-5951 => 1.12 AA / 25.4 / 25.9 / 25.5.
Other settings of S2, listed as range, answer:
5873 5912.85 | 24.9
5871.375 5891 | 25.3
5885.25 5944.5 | 25.1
